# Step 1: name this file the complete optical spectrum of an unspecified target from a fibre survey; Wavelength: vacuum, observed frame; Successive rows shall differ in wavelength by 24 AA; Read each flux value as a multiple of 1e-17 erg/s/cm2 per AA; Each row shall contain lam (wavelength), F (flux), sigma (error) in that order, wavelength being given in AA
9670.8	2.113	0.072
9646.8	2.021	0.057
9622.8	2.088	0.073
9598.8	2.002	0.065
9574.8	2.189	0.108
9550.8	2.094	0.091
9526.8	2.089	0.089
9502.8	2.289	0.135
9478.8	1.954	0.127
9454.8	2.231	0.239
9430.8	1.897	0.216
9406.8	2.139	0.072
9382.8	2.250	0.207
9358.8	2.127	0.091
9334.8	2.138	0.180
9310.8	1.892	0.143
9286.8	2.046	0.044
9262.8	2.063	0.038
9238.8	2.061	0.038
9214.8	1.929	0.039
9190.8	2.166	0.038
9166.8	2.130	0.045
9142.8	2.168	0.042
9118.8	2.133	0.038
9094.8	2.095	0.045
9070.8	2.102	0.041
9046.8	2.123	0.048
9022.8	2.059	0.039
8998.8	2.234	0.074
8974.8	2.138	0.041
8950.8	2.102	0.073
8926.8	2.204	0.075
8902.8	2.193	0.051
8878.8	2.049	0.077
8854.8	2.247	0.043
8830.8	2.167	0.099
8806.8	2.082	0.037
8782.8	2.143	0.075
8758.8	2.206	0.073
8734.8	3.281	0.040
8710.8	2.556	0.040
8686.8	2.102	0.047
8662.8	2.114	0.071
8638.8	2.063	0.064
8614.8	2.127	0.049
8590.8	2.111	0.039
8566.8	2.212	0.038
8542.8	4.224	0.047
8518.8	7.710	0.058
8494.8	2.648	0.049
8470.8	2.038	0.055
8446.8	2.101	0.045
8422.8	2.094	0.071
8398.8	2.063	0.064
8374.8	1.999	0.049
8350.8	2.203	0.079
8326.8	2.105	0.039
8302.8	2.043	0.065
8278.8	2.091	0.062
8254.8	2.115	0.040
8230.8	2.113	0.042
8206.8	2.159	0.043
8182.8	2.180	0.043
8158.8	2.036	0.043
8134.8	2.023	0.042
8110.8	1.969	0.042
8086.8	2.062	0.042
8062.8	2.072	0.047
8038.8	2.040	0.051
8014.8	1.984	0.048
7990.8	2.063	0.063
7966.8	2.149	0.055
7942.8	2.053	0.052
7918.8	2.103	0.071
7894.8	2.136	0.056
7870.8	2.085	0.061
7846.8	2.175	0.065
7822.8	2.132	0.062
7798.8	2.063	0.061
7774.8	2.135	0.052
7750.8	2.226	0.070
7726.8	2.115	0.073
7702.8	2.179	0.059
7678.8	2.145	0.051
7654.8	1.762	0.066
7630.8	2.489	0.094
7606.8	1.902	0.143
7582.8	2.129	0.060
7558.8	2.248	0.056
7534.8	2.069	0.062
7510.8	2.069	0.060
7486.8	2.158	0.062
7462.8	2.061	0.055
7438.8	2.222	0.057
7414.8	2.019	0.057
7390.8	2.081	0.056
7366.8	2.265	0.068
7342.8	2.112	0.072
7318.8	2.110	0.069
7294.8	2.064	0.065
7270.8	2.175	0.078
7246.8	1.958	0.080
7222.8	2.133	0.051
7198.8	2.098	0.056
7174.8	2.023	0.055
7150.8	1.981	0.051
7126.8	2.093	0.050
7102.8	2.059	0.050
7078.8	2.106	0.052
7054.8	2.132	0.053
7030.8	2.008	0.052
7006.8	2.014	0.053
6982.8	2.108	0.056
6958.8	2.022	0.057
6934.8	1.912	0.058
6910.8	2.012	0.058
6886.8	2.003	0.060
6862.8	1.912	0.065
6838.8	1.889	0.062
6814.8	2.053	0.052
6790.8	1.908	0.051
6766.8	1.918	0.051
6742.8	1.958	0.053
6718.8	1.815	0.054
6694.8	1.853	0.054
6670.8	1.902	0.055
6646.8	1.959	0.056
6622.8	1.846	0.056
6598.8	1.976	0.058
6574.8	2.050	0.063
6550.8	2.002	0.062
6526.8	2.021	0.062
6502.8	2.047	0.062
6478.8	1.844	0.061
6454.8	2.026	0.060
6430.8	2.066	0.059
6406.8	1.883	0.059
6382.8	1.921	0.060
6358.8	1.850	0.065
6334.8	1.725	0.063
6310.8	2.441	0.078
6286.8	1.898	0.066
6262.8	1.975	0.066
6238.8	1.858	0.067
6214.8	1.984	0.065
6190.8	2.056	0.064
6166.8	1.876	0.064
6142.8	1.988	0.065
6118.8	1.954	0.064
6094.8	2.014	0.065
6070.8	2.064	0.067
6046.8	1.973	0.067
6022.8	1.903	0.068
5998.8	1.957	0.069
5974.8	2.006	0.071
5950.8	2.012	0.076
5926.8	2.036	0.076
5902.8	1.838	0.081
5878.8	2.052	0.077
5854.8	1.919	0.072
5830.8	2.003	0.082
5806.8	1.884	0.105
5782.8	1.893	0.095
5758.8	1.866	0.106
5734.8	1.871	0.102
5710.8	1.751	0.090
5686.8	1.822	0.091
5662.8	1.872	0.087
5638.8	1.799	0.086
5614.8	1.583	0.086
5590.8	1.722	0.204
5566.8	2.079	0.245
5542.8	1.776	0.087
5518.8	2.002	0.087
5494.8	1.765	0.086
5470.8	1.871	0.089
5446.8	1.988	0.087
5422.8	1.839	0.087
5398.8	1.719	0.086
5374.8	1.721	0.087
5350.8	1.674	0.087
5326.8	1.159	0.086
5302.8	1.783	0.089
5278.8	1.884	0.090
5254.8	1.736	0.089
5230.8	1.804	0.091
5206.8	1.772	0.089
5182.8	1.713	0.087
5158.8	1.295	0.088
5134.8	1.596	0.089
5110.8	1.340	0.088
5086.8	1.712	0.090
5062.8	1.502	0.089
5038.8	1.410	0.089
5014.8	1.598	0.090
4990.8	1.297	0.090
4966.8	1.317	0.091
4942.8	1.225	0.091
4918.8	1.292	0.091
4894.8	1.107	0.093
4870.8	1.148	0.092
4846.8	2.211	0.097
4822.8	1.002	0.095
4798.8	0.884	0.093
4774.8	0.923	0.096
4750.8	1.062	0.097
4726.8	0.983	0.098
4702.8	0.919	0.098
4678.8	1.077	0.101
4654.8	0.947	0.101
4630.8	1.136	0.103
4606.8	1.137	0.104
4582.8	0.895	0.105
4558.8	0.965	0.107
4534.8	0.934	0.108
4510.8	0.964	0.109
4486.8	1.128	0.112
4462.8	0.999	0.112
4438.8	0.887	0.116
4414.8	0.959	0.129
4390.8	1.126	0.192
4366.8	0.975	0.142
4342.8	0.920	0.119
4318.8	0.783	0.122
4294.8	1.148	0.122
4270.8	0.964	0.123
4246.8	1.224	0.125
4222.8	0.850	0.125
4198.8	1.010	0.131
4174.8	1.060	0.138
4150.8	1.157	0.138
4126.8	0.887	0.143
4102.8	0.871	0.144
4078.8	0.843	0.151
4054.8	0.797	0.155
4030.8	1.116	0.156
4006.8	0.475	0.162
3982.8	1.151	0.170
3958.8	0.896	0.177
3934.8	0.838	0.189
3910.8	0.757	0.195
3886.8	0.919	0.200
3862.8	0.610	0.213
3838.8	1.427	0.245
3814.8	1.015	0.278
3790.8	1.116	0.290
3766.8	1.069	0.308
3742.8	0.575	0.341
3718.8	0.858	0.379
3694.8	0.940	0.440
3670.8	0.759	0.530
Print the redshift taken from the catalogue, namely 0.30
